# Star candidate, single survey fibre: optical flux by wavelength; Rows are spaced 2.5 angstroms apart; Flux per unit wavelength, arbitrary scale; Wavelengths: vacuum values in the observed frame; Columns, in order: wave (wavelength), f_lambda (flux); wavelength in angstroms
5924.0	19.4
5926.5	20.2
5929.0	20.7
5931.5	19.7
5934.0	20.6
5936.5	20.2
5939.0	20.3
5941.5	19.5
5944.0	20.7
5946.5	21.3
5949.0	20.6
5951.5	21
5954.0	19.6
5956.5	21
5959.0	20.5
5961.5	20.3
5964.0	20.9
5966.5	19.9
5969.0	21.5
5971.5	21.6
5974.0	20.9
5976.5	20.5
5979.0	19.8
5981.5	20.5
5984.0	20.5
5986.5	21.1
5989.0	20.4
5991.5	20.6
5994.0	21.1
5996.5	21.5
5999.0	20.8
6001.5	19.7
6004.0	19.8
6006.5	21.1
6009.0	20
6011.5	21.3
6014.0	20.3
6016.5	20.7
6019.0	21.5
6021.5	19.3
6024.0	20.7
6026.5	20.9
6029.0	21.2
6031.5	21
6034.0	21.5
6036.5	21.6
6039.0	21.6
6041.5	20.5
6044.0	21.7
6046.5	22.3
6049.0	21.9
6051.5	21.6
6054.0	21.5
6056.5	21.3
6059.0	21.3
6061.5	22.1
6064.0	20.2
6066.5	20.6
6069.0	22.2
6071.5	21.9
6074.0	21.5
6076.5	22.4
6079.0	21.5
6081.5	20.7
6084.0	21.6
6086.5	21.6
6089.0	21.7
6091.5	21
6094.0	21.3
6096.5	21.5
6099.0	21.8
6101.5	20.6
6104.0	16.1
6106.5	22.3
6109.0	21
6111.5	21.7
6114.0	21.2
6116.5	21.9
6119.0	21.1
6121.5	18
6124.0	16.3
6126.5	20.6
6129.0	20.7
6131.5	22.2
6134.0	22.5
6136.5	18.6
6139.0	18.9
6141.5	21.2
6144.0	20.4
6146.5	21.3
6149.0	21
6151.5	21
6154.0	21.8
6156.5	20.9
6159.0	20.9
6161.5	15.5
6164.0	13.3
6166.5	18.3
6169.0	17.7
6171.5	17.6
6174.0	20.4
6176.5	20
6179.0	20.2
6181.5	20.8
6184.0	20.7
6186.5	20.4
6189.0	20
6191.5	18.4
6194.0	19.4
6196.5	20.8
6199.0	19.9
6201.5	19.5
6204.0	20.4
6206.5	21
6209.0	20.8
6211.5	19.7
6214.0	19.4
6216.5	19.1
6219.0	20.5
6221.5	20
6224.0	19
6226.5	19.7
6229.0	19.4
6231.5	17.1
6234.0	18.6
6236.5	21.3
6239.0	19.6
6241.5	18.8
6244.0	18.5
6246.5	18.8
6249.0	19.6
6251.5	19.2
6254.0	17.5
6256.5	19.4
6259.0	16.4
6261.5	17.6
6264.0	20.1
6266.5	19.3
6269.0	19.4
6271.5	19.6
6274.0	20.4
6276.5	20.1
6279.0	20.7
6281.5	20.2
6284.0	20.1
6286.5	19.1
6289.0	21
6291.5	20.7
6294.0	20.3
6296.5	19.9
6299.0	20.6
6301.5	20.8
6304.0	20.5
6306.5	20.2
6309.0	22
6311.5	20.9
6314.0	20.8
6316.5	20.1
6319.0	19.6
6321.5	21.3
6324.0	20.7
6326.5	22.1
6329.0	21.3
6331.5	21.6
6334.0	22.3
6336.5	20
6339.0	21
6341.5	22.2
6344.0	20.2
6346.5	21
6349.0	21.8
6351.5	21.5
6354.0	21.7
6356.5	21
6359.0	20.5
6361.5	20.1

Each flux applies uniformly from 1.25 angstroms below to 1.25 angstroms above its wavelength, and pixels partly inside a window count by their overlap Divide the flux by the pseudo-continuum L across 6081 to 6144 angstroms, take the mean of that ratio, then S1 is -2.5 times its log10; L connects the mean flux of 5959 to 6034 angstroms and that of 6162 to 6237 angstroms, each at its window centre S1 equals -0.04 mag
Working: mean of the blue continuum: 20.7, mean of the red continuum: 19.4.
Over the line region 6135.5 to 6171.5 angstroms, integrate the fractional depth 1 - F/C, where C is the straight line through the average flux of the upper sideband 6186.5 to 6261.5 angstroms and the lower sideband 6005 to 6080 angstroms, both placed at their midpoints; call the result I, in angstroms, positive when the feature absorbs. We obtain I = 1.4 angstroms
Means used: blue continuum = 21.2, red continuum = 19.4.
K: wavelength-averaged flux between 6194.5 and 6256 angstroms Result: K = 19.5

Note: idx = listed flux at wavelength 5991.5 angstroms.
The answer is 20.6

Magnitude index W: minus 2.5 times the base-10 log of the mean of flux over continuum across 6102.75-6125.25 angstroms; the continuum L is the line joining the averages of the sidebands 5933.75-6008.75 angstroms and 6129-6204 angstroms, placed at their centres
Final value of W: 0.003 mag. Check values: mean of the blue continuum 20.6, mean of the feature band 20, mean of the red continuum 19.8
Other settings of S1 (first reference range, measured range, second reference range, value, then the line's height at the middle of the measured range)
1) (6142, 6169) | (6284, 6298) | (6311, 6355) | 0.027 mag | 20.7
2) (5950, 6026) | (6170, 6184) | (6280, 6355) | 0.048 mag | 20.7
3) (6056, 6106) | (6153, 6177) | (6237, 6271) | 0.083 mag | 20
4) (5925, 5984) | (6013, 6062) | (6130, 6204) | -0.052 mag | 20.2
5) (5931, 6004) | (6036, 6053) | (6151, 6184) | -0.083 mag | 20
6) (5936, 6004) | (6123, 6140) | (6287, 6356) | 0.038 mag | 20.8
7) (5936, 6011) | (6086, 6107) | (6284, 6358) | -0.006 mag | 20.7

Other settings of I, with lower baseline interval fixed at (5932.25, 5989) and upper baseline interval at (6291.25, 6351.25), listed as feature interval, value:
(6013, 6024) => 0.1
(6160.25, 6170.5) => 2.2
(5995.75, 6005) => 0.1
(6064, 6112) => -1.1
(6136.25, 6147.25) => 0.3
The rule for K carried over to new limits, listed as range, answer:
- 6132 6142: 20.4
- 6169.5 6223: 19.9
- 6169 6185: 19.8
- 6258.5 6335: 20.3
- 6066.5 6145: 20.8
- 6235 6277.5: 19.1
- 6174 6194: 20.1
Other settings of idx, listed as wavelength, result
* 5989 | 20.4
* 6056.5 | 21.3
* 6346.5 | 21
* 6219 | 20.5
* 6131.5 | 22.2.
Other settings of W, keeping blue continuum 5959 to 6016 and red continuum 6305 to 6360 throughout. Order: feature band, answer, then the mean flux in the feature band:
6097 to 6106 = 0.047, 19.9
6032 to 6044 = -0.032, 21.3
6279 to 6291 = 0.043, 20.2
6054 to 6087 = -0.036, 21.5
